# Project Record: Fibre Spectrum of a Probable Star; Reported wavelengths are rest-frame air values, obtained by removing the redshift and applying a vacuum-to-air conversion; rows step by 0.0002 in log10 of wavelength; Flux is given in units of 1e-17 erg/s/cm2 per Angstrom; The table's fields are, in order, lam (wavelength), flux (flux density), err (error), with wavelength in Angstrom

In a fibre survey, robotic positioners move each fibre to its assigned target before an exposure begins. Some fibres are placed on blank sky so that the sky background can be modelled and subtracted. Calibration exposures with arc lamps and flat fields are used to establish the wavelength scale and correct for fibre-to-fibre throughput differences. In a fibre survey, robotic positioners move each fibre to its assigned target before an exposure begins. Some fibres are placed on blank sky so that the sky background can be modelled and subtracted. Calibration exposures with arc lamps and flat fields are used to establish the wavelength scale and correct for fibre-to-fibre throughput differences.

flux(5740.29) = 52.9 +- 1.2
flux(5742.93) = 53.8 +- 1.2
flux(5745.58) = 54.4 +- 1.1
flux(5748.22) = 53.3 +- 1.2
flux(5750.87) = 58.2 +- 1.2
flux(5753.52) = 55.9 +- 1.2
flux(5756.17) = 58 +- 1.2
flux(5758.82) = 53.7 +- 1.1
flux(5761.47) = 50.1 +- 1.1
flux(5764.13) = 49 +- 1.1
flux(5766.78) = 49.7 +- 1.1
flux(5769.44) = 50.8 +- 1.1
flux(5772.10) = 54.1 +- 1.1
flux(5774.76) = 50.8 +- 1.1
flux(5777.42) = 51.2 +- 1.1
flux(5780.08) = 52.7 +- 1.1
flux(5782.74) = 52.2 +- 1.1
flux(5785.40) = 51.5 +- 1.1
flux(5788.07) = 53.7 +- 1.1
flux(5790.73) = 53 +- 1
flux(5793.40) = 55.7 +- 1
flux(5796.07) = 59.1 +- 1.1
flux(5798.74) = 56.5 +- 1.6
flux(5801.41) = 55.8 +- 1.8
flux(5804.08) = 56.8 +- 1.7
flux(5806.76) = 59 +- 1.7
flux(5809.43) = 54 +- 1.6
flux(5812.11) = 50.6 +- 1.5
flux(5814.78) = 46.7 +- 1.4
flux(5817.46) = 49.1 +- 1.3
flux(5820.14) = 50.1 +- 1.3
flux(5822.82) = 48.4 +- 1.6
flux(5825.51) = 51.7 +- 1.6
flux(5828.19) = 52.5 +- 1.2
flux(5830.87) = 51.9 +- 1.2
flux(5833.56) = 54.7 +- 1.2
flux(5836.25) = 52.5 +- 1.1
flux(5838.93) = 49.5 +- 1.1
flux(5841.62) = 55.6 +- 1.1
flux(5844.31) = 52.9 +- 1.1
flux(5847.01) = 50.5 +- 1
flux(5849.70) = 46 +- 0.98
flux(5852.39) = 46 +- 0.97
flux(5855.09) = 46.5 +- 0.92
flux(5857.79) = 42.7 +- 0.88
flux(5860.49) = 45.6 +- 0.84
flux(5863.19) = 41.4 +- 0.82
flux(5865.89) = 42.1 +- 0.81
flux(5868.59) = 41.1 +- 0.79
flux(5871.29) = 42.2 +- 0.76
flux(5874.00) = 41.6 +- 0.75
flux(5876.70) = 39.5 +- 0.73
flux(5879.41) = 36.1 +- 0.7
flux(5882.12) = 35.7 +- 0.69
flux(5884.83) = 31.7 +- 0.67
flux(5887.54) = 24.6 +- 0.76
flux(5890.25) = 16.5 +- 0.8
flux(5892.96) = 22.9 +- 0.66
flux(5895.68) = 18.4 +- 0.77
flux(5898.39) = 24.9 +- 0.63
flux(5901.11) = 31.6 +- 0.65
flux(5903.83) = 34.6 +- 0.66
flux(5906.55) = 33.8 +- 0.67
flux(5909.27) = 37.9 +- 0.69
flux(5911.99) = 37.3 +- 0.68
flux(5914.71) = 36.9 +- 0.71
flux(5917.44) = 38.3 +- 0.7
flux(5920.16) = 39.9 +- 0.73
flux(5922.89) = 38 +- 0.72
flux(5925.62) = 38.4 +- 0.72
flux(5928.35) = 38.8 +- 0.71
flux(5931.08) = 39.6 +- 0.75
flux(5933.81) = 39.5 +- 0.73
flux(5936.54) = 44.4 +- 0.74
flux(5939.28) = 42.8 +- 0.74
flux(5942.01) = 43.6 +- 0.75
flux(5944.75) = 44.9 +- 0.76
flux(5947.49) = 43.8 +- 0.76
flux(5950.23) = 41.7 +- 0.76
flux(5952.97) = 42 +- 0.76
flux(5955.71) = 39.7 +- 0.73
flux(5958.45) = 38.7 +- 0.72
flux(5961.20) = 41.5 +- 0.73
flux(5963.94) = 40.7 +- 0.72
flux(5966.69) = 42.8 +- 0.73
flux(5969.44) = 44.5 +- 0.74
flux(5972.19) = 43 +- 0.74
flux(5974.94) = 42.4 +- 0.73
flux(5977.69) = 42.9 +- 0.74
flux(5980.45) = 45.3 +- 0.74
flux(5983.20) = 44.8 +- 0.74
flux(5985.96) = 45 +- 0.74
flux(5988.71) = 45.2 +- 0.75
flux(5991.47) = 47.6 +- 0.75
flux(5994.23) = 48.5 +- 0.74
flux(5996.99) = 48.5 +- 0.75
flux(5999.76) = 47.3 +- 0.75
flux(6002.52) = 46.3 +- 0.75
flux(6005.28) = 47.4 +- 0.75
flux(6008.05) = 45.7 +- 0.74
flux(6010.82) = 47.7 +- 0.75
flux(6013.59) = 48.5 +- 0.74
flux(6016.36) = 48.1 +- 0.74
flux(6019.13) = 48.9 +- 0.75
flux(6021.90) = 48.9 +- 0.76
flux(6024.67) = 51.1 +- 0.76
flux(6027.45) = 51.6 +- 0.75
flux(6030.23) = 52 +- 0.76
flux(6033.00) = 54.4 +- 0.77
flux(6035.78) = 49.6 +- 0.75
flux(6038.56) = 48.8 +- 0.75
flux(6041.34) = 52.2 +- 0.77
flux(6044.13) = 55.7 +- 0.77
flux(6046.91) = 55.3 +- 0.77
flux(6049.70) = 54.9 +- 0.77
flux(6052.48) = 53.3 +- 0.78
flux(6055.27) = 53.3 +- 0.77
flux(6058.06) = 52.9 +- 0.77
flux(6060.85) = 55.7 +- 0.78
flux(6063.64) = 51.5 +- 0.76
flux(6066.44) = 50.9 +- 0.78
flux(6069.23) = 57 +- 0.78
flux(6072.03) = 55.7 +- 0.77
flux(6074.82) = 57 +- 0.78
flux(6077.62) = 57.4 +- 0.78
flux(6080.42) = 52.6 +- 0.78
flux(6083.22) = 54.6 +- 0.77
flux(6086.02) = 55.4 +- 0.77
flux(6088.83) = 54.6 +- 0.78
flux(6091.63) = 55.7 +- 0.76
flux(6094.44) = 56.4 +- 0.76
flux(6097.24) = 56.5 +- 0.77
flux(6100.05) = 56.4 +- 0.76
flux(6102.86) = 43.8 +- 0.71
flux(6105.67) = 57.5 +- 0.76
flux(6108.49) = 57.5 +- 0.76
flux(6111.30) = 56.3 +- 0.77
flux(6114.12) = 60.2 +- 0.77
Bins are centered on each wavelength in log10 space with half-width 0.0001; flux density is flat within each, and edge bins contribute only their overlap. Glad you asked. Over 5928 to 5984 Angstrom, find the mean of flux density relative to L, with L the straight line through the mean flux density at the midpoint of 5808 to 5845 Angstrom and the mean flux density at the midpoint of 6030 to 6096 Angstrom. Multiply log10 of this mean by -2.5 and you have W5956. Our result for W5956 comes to 0.24 mag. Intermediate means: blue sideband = 51.5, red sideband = 54.1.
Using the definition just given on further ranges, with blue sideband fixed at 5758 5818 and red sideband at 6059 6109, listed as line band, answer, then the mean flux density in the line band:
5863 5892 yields 0.45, 35.3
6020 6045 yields 0.06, 51.4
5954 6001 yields 0.22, 44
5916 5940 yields 0.32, 39.9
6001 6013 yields 0.16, 46.9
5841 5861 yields 0.11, 48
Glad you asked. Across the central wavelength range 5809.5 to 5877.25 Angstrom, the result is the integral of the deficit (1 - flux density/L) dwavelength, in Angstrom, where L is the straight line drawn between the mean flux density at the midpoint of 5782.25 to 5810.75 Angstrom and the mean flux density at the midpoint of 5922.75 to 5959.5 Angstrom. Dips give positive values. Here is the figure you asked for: 3.9 Angstrom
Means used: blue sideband 55.3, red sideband 41.3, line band 47.9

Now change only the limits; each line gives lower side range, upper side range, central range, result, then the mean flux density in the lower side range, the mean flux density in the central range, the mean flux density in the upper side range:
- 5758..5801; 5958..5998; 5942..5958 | 1.09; 52.8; 42.3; 44.2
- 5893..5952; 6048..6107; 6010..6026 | -0.35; 37.3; 48.9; 54.4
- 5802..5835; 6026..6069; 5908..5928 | 5.47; 52.2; 38.1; 52.9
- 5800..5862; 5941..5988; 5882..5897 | 7.37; 50.8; 24.1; 42.8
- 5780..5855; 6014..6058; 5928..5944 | 3.17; 52.3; 41.8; 51.8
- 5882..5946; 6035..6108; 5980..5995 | -0.76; 34.8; 46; 54.1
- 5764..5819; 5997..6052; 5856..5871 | 2.73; 53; 42.7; 50.2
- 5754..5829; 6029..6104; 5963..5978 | 3.01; 52.8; 42.8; 53.9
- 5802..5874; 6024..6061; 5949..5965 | 3.31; 49.1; 40.7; 52.9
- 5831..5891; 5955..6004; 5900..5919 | 3.32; 42.9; 35.9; 44.2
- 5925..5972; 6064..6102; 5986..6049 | -1.13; 41.7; 49.5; 55.1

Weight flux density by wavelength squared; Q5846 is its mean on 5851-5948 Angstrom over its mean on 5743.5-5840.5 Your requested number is 0.73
